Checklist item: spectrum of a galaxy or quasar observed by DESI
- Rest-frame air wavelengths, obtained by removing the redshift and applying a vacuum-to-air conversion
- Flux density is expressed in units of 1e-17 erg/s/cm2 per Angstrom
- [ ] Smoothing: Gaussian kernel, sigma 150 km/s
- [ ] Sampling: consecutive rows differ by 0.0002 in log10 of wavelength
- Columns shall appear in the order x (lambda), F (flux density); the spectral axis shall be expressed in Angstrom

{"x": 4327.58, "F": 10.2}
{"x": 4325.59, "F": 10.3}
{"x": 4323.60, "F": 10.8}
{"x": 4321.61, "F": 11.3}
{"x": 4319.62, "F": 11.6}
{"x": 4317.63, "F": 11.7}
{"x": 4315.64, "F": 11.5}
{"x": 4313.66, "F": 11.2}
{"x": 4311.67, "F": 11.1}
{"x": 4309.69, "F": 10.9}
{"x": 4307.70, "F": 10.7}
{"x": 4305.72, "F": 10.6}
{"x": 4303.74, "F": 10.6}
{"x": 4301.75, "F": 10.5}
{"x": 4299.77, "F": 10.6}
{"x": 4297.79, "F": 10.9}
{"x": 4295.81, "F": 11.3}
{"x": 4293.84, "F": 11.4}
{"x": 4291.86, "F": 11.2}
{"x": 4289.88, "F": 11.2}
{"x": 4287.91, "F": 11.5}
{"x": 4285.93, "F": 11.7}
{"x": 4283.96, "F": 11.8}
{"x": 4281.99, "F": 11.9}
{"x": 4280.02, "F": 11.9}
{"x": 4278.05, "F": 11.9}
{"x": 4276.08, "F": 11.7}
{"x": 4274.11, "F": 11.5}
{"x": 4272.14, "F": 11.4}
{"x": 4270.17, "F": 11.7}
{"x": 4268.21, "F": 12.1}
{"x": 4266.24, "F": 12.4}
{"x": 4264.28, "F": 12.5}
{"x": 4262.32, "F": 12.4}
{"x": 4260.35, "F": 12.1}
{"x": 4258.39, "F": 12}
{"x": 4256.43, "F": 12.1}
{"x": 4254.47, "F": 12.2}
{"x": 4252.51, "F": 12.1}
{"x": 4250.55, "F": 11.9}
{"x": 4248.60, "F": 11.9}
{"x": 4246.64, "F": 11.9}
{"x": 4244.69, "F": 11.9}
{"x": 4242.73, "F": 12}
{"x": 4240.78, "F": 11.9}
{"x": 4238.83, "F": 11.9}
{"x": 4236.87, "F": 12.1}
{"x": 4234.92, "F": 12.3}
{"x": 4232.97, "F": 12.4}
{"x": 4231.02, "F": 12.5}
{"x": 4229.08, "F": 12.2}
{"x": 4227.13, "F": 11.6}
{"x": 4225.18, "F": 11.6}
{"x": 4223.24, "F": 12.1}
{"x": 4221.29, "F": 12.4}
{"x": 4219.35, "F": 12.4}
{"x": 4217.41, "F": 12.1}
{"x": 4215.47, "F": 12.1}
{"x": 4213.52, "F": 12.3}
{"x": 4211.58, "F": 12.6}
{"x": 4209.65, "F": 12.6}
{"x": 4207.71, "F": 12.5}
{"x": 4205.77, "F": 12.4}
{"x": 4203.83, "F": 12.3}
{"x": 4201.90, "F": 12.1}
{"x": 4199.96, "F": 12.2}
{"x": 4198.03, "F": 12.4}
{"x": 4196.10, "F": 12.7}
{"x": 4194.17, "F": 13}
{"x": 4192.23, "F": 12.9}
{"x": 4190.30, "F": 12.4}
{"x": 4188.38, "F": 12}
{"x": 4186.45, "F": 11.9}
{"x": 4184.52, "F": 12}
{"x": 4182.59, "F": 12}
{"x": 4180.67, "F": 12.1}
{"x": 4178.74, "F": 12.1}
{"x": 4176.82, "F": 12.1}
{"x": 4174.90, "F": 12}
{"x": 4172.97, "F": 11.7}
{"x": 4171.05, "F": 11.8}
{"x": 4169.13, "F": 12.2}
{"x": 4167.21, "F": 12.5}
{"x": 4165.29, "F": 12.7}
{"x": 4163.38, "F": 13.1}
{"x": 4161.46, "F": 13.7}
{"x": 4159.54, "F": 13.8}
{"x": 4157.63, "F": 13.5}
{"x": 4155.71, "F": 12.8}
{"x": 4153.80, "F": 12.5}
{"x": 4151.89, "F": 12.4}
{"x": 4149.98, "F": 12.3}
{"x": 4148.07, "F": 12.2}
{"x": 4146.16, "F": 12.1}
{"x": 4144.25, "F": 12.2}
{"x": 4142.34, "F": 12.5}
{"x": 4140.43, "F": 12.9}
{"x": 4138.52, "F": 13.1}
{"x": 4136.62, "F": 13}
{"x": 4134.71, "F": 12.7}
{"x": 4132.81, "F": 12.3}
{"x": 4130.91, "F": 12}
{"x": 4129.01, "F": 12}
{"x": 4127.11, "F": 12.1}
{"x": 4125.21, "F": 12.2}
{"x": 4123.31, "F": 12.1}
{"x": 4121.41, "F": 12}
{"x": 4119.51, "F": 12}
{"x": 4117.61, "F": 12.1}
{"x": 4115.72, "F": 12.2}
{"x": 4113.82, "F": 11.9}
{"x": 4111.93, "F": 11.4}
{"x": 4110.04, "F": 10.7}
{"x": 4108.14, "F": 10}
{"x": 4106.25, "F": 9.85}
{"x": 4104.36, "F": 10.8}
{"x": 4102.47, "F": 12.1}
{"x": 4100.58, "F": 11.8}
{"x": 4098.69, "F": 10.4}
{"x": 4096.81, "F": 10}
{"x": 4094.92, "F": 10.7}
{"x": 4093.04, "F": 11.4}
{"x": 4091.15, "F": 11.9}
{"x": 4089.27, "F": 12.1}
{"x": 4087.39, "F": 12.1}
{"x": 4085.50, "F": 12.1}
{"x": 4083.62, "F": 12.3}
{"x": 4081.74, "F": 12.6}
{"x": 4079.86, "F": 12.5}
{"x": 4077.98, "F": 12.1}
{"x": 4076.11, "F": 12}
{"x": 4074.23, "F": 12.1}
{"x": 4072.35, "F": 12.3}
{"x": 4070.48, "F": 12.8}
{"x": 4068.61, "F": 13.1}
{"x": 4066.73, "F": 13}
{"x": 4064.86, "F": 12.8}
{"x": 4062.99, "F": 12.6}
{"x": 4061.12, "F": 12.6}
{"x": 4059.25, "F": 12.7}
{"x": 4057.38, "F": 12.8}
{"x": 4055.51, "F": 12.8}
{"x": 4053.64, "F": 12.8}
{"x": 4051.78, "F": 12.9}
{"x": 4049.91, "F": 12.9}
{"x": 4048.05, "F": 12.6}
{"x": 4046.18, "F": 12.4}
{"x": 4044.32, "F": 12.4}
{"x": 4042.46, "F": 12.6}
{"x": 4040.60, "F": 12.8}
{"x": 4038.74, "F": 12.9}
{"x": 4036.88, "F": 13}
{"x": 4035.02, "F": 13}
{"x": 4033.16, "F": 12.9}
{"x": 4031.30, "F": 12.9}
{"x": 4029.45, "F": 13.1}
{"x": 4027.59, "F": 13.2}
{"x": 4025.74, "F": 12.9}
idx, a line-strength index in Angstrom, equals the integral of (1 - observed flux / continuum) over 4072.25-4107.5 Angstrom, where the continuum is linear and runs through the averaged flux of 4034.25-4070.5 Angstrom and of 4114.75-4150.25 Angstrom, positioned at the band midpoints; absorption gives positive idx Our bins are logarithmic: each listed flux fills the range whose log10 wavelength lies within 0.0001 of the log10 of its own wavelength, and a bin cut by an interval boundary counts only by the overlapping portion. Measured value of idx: 2.7 Angstrom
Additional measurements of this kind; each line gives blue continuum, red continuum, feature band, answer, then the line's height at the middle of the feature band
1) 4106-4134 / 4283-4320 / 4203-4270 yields -4.80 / 11.4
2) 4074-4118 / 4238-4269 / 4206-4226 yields -0.55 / 12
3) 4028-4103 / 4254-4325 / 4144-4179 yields -1.55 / 12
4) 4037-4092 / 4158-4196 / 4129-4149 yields 0.00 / 12.5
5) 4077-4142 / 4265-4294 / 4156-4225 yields -3.83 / 11.8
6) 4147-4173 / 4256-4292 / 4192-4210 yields -0.15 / 12.4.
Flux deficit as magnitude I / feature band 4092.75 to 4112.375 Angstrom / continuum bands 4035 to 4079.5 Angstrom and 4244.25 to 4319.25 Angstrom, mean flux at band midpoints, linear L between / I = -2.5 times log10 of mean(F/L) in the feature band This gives 0.153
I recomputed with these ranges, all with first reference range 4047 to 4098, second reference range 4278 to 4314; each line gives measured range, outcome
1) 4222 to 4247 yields -0.05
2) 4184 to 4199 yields -0.06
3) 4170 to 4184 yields -0.02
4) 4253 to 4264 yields -0.07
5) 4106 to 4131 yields 0.04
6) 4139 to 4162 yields -0.07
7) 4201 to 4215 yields -0.07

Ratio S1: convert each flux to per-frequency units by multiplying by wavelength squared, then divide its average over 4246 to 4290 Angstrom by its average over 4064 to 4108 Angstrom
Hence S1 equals 1.1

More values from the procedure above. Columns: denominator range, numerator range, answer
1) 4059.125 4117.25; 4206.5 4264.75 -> 1.10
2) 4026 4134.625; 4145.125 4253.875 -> 1.07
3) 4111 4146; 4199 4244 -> 1.04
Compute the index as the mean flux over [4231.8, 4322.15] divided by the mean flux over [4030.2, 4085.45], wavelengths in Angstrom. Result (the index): 0.92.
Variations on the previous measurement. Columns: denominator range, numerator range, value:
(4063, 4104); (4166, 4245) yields 1.02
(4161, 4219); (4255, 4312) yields 0.93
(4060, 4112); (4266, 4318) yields 0.96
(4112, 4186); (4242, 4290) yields 0.96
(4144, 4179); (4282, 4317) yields 0.89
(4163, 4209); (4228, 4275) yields 0.98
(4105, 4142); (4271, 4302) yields 0.96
